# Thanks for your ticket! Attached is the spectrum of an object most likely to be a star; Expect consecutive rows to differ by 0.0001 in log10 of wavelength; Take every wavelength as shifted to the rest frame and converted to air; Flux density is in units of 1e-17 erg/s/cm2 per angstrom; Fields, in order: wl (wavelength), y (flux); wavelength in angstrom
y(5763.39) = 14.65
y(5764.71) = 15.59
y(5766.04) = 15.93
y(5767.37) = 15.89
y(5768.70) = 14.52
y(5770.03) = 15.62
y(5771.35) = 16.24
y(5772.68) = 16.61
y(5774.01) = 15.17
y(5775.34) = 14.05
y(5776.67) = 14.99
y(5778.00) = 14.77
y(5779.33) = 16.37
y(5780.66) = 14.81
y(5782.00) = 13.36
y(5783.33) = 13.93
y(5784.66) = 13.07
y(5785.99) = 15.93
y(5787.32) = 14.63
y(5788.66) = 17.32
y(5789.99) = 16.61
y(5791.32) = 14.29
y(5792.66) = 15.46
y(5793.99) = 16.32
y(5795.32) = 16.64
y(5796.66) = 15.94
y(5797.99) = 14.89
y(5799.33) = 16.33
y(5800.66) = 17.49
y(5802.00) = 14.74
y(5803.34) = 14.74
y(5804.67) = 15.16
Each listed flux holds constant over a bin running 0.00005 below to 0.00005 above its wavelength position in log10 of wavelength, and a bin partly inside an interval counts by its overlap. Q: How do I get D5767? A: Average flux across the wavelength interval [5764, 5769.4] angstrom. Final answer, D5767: 15.5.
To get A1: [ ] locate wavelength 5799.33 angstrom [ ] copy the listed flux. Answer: 16.33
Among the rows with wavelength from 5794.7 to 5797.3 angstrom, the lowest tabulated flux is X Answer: 15.94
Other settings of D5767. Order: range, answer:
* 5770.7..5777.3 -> 15.4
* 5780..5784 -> 14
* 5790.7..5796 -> 15.7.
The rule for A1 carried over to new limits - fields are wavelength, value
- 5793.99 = 16.32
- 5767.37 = 15.89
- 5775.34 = 14.05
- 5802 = 14.74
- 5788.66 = 17.32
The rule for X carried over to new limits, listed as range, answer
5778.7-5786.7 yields 13.07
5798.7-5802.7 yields 14.74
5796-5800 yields 14.89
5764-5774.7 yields 14.52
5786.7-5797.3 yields 14.29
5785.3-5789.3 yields 14.63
